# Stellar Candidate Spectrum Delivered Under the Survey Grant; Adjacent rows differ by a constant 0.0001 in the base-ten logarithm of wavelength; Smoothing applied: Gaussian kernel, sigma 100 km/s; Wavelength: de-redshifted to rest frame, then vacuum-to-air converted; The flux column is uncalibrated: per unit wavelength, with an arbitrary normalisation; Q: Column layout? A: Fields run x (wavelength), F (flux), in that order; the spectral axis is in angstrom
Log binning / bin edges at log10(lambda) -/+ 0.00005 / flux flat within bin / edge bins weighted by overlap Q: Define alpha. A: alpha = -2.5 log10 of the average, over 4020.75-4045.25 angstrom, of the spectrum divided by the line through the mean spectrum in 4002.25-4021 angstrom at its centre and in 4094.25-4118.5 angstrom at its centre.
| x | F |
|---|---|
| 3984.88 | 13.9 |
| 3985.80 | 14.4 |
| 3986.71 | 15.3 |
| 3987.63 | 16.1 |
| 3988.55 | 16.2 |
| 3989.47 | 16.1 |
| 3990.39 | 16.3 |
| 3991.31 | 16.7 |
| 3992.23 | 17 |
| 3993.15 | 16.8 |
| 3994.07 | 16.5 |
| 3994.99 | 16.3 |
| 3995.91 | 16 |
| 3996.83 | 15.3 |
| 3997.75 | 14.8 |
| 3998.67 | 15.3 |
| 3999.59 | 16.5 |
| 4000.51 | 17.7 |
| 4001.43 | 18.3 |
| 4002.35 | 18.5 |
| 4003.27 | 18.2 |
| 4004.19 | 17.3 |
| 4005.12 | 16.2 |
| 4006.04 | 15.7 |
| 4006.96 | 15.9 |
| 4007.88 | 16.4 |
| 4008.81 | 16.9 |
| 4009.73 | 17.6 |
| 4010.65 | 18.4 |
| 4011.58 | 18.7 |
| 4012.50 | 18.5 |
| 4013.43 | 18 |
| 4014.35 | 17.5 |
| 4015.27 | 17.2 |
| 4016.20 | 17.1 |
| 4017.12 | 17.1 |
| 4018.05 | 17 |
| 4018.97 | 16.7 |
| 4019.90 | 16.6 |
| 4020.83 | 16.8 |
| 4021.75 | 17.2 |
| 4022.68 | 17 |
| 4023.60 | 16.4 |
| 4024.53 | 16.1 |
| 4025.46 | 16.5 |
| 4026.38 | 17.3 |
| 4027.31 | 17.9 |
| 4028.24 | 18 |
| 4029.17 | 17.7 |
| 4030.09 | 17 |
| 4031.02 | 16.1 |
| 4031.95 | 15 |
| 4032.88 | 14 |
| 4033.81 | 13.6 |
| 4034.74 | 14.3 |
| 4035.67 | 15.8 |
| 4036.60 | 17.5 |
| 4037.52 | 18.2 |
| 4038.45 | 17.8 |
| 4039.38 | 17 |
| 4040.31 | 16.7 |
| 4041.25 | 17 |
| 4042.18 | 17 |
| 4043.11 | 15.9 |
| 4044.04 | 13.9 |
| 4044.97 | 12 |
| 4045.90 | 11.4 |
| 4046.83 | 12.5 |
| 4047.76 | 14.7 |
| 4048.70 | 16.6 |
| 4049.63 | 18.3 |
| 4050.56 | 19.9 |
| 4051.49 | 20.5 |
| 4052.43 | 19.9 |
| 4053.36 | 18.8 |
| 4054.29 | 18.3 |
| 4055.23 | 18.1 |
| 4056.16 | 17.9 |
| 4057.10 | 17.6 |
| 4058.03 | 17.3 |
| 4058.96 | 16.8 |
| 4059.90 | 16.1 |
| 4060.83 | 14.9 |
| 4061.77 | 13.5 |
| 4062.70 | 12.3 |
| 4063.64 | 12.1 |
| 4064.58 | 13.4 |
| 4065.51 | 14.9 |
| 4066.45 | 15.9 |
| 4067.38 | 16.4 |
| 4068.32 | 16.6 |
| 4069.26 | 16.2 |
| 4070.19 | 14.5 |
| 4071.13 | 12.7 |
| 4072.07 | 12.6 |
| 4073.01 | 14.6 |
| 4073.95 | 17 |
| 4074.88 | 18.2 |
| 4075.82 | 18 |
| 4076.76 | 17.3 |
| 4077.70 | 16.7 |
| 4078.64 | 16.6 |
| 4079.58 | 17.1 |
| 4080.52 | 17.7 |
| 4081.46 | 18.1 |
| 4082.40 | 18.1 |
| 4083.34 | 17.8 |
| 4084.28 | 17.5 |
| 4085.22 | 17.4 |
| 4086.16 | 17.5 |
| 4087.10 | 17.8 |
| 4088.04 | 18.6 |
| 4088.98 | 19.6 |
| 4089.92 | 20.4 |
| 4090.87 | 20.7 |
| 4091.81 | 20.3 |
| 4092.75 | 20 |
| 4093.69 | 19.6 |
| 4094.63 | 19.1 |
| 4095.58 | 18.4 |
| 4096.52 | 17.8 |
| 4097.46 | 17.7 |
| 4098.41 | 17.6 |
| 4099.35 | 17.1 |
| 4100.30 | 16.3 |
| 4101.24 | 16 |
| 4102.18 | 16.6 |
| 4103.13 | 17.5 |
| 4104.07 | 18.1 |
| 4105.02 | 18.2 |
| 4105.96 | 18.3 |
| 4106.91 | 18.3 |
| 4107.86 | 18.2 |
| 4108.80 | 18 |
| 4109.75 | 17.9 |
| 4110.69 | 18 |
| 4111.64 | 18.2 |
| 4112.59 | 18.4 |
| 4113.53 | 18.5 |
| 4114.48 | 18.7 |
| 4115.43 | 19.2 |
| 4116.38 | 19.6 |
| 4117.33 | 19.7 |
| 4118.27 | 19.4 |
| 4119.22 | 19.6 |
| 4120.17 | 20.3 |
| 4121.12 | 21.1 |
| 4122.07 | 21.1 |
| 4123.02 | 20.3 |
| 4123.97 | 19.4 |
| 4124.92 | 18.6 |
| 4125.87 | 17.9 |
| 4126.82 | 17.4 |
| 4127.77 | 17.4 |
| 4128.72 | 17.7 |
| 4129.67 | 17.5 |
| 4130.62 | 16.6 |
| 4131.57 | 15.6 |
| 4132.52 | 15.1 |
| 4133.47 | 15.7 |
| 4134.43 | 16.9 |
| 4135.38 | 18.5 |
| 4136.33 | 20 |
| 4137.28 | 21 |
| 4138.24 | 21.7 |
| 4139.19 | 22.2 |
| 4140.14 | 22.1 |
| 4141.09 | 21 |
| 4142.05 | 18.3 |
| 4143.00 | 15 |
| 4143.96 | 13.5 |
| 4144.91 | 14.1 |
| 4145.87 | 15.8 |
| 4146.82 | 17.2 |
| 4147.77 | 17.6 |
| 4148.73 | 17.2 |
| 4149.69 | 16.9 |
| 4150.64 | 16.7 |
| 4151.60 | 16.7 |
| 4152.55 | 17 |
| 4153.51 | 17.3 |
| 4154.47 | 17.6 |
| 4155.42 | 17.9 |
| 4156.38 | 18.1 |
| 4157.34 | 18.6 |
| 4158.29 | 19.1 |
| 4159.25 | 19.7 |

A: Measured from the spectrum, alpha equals 0.07 mag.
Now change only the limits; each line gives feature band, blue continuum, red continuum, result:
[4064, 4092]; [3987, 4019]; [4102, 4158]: 0.043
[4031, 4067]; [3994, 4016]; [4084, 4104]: 0.106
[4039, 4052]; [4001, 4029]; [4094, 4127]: 0.109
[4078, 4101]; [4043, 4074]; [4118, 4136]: -0.088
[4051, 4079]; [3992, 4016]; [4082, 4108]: 0.104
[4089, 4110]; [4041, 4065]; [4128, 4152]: -0.088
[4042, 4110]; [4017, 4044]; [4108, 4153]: 0.023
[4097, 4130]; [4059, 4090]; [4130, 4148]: -0.074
